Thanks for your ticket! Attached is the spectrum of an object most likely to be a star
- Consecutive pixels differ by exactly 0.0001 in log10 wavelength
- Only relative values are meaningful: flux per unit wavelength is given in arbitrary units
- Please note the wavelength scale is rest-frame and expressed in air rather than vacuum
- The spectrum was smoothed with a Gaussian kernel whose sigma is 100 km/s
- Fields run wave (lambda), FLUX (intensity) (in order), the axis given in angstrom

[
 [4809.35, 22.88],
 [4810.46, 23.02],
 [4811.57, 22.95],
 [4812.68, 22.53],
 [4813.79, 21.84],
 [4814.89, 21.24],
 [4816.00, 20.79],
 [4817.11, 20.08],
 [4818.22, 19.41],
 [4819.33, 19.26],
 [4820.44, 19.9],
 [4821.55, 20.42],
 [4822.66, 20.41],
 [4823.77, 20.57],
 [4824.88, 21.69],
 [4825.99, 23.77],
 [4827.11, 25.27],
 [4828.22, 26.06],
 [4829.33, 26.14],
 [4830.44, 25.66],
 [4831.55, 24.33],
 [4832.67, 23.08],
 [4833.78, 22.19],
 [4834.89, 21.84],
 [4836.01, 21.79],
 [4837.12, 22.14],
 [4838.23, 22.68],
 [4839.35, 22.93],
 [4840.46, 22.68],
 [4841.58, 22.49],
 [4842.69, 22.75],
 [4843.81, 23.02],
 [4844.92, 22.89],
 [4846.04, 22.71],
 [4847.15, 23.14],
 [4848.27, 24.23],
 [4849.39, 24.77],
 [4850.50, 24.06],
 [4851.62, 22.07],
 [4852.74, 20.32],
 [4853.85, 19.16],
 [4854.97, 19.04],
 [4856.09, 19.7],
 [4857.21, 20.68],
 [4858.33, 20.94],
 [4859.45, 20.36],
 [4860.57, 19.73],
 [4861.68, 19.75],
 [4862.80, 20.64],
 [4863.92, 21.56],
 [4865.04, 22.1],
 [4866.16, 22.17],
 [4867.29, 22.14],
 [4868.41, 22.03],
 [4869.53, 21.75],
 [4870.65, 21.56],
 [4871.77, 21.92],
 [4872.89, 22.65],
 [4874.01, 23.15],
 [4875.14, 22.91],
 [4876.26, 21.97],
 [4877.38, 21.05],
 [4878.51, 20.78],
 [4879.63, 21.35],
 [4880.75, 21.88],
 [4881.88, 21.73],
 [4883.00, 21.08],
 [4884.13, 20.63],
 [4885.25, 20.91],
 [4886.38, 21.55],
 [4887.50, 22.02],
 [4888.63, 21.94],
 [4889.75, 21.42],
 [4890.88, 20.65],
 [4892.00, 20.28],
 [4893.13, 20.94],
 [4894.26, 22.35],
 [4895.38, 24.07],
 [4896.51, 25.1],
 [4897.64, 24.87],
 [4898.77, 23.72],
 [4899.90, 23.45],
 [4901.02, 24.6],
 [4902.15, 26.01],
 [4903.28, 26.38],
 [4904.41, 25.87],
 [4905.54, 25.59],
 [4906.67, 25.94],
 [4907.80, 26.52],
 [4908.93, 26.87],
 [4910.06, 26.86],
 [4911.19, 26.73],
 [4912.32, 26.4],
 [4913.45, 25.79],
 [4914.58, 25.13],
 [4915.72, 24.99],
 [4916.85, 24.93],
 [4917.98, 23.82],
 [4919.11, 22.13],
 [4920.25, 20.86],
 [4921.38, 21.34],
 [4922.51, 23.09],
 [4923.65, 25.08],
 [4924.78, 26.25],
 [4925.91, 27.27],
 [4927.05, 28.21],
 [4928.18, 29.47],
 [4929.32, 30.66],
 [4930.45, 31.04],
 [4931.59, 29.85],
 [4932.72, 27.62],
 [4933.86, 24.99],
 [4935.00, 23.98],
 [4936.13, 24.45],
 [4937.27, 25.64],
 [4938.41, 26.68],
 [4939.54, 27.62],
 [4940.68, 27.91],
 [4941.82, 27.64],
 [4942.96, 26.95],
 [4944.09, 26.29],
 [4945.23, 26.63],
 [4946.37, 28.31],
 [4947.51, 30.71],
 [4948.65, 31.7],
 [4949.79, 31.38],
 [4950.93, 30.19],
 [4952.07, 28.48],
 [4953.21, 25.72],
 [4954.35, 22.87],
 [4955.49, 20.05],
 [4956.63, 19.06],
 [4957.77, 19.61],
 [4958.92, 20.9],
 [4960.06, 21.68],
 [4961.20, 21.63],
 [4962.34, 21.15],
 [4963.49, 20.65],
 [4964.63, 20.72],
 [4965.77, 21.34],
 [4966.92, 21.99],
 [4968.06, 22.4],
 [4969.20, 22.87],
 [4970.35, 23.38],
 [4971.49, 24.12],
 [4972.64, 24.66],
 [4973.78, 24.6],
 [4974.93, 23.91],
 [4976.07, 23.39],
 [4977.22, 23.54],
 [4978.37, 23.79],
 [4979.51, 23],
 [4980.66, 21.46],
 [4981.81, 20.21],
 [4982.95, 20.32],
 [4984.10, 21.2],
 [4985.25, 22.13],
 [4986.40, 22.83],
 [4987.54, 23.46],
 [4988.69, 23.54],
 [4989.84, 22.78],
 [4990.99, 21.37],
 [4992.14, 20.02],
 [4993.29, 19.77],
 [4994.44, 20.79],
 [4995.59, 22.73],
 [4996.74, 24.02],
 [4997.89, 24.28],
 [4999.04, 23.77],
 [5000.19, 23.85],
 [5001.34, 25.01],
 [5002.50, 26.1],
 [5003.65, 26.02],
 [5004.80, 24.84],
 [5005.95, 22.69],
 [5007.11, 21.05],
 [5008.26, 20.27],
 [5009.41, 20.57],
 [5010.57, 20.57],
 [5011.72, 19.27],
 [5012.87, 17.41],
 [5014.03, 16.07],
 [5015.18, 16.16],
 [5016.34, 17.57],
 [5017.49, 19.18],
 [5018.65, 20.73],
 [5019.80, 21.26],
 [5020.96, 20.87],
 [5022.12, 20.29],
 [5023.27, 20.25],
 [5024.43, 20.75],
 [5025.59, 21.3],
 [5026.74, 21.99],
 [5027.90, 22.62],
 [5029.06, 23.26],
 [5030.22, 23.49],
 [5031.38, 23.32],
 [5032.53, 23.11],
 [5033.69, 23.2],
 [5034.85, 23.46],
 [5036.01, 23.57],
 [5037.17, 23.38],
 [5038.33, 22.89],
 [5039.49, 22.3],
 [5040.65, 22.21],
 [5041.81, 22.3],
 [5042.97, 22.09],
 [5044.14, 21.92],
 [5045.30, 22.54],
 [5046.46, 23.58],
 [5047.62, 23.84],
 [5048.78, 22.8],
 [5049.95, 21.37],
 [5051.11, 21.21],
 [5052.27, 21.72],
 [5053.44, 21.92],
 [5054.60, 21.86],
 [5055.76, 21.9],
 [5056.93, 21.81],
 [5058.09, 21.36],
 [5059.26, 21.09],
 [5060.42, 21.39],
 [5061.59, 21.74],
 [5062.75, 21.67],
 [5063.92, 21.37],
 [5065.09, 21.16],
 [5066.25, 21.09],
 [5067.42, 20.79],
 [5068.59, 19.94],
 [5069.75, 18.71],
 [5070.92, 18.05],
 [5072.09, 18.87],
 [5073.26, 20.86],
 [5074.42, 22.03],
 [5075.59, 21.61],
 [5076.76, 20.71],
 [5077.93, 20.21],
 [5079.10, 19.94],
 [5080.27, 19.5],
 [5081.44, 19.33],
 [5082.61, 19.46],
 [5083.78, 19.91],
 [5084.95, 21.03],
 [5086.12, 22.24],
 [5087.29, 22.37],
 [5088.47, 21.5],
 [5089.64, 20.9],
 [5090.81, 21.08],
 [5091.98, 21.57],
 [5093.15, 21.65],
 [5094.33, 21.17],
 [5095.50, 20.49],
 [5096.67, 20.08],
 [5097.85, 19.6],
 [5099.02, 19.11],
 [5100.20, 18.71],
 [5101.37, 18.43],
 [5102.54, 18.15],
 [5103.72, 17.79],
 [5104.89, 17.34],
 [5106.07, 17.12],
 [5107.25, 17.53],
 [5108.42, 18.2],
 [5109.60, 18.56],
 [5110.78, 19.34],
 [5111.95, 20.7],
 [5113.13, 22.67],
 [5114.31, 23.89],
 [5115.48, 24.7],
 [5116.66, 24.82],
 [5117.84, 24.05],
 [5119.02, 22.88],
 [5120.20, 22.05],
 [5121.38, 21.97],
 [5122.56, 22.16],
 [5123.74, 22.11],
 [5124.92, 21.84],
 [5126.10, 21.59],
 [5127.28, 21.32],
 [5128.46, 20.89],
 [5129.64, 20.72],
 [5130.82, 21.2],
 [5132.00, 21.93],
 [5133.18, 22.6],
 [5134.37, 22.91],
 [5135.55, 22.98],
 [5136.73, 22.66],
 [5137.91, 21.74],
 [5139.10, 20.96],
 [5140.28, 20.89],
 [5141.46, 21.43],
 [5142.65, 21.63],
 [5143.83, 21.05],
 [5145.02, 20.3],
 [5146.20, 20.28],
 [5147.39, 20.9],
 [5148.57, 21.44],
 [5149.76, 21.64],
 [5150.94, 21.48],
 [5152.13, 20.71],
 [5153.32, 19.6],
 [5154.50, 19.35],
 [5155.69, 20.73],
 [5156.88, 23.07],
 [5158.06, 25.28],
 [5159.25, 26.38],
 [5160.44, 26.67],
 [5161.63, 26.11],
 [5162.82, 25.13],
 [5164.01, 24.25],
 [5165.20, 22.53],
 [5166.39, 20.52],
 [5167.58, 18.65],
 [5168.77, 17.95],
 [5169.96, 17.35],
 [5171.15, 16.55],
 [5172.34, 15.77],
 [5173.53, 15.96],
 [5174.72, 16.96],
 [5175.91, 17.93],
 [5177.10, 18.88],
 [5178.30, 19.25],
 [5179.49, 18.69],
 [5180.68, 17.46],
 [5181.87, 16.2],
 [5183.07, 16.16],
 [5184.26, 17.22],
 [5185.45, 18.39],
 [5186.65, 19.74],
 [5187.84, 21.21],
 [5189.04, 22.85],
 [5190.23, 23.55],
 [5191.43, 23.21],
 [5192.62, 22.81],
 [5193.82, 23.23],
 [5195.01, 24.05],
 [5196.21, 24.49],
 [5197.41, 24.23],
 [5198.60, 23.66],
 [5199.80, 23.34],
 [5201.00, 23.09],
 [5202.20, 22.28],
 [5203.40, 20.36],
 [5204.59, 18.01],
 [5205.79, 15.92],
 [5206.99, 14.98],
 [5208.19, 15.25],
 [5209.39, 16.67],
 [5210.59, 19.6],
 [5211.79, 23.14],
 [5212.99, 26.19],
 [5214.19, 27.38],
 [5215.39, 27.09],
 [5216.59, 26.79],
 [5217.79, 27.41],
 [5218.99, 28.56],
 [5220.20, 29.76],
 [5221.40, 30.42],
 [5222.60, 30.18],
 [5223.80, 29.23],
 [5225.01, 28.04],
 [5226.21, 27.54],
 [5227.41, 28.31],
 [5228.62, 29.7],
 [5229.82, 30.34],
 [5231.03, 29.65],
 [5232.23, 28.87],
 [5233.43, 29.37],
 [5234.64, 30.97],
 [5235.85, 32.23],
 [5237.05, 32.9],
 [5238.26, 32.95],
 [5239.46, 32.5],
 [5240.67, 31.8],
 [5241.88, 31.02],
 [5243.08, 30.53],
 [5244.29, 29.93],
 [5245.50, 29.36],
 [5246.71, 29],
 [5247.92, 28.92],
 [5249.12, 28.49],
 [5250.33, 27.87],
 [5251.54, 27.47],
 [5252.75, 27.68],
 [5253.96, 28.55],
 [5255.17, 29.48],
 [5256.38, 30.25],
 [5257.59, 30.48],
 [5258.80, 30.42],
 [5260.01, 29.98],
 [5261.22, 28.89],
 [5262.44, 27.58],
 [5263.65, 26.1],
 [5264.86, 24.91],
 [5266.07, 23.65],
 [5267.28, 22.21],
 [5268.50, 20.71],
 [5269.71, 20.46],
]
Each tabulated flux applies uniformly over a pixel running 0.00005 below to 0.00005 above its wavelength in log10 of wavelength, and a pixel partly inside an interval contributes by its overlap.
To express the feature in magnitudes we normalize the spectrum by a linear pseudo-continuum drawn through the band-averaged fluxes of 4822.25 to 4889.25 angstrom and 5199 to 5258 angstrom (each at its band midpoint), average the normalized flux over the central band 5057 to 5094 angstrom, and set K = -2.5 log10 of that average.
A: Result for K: 0.204 mag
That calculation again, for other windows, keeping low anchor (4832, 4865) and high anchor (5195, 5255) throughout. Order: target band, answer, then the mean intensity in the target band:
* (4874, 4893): 0.044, 21.4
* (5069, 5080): 0.229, 20.1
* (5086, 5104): 0.230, 20.3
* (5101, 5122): 0.224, 20.6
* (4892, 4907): -0.084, 24.3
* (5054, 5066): 0.145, 21.5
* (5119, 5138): 0.163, 22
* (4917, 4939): -0.134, 25.9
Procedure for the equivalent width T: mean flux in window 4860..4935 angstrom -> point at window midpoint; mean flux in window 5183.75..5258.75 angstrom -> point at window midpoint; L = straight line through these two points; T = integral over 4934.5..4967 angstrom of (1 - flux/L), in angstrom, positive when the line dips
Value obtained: -1.0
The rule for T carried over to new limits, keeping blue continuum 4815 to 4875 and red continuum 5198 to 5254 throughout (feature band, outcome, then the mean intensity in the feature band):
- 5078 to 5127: 9.0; 20.7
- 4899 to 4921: -2.2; 25.1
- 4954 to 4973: 1.5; 21.7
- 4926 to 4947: -3.9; 27.4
